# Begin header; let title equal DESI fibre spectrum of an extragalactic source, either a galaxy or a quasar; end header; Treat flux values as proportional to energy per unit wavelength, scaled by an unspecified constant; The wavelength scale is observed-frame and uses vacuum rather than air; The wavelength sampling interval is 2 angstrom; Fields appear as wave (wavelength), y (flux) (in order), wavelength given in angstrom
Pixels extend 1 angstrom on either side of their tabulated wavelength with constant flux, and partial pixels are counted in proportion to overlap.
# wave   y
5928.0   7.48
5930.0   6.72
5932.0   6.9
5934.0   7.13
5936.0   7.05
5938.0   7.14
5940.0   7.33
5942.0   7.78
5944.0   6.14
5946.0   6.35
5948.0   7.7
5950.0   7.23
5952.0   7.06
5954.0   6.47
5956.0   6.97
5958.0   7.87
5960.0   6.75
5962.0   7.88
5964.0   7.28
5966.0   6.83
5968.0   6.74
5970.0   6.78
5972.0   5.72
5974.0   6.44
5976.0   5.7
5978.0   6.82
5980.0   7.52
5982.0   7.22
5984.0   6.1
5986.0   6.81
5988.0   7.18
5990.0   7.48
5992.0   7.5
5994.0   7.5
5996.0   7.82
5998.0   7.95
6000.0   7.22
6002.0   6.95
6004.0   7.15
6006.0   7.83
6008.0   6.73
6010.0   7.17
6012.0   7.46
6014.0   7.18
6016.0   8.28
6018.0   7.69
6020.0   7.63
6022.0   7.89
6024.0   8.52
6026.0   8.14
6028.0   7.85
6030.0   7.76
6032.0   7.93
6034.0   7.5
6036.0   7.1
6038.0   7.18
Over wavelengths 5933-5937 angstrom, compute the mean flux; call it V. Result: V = 7.09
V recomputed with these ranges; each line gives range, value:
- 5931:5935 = 7.02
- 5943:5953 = 6.9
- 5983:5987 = 6.46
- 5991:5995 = 7.5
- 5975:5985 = 6.67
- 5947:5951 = 7.46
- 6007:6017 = 7.36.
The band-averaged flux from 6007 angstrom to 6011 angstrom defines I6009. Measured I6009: 6.95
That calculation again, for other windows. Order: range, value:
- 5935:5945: 7.09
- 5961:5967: 7.33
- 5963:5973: 6.67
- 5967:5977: 6.28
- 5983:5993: 7.01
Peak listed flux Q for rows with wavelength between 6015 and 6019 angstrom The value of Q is 8.28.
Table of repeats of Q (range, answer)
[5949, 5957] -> 7.23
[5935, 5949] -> 7.78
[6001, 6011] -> 7.83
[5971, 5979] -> 6.82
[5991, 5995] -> 7.5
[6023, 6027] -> 8.52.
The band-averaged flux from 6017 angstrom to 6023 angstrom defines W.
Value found 7.74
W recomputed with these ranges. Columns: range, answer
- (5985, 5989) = 6.99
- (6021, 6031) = 8.03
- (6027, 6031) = 7.8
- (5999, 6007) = 7.29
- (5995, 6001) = 7.66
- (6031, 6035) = 7.71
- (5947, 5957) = 7.09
